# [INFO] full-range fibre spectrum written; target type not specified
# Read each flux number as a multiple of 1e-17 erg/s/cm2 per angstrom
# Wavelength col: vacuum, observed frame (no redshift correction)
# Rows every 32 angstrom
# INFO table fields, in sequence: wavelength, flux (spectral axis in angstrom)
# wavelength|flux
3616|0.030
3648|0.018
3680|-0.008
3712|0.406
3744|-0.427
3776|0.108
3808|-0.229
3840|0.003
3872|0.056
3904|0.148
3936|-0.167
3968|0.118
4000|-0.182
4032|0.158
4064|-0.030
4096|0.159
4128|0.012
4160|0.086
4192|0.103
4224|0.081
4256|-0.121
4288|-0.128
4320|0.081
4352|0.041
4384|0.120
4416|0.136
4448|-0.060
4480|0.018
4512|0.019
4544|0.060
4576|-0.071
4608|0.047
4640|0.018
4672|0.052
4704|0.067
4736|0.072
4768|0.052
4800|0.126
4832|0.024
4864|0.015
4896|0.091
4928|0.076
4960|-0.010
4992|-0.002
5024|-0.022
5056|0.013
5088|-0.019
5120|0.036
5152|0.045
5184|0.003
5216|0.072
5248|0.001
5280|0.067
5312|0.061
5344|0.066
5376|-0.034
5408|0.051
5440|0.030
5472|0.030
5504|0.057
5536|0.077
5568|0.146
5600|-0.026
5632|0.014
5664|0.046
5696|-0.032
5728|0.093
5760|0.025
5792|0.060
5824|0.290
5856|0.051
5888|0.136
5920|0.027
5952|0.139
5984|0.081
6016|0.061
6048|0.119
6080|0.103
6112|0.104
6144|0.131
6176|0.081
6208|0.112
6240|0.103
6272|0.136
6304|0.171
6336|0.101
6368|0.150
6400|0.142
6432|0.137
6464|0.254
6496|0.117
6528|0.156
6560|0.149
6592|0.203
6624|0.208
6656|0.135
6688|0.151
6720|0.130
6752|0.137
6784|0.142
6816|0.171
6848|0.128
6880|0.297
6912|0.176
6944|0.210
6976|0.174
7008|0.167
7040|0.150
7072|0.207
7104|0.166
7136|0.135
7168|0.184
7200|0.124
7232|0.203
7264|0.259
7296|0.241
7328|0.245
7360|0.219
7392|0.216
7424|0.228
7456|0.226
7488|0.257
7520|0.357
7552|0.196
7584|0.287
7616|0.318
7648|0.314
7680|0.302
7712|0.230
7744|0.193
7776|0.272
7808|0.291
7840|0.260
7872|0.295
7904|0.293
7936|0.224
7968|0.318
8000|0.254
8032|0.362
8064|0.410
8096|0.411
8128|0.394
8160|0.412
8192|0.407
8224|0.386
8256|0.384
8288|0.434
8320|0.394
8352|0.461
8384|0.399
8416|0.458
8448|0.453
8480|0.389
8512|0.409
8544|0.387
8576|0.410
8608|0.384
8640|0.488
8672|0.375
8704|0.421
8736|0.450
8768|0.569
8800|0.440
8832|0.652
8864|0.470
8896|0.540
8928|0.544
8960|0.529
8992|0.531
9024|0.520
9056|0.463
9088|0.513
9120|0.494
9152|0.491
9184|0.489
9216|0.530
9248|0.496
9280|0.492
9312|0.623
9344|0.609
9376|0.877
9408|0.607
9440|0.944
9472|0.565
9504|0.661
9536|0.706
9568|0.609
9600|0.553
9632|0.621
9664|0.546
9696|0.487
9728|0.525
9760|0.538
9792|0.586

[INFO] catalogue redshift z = 1.015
